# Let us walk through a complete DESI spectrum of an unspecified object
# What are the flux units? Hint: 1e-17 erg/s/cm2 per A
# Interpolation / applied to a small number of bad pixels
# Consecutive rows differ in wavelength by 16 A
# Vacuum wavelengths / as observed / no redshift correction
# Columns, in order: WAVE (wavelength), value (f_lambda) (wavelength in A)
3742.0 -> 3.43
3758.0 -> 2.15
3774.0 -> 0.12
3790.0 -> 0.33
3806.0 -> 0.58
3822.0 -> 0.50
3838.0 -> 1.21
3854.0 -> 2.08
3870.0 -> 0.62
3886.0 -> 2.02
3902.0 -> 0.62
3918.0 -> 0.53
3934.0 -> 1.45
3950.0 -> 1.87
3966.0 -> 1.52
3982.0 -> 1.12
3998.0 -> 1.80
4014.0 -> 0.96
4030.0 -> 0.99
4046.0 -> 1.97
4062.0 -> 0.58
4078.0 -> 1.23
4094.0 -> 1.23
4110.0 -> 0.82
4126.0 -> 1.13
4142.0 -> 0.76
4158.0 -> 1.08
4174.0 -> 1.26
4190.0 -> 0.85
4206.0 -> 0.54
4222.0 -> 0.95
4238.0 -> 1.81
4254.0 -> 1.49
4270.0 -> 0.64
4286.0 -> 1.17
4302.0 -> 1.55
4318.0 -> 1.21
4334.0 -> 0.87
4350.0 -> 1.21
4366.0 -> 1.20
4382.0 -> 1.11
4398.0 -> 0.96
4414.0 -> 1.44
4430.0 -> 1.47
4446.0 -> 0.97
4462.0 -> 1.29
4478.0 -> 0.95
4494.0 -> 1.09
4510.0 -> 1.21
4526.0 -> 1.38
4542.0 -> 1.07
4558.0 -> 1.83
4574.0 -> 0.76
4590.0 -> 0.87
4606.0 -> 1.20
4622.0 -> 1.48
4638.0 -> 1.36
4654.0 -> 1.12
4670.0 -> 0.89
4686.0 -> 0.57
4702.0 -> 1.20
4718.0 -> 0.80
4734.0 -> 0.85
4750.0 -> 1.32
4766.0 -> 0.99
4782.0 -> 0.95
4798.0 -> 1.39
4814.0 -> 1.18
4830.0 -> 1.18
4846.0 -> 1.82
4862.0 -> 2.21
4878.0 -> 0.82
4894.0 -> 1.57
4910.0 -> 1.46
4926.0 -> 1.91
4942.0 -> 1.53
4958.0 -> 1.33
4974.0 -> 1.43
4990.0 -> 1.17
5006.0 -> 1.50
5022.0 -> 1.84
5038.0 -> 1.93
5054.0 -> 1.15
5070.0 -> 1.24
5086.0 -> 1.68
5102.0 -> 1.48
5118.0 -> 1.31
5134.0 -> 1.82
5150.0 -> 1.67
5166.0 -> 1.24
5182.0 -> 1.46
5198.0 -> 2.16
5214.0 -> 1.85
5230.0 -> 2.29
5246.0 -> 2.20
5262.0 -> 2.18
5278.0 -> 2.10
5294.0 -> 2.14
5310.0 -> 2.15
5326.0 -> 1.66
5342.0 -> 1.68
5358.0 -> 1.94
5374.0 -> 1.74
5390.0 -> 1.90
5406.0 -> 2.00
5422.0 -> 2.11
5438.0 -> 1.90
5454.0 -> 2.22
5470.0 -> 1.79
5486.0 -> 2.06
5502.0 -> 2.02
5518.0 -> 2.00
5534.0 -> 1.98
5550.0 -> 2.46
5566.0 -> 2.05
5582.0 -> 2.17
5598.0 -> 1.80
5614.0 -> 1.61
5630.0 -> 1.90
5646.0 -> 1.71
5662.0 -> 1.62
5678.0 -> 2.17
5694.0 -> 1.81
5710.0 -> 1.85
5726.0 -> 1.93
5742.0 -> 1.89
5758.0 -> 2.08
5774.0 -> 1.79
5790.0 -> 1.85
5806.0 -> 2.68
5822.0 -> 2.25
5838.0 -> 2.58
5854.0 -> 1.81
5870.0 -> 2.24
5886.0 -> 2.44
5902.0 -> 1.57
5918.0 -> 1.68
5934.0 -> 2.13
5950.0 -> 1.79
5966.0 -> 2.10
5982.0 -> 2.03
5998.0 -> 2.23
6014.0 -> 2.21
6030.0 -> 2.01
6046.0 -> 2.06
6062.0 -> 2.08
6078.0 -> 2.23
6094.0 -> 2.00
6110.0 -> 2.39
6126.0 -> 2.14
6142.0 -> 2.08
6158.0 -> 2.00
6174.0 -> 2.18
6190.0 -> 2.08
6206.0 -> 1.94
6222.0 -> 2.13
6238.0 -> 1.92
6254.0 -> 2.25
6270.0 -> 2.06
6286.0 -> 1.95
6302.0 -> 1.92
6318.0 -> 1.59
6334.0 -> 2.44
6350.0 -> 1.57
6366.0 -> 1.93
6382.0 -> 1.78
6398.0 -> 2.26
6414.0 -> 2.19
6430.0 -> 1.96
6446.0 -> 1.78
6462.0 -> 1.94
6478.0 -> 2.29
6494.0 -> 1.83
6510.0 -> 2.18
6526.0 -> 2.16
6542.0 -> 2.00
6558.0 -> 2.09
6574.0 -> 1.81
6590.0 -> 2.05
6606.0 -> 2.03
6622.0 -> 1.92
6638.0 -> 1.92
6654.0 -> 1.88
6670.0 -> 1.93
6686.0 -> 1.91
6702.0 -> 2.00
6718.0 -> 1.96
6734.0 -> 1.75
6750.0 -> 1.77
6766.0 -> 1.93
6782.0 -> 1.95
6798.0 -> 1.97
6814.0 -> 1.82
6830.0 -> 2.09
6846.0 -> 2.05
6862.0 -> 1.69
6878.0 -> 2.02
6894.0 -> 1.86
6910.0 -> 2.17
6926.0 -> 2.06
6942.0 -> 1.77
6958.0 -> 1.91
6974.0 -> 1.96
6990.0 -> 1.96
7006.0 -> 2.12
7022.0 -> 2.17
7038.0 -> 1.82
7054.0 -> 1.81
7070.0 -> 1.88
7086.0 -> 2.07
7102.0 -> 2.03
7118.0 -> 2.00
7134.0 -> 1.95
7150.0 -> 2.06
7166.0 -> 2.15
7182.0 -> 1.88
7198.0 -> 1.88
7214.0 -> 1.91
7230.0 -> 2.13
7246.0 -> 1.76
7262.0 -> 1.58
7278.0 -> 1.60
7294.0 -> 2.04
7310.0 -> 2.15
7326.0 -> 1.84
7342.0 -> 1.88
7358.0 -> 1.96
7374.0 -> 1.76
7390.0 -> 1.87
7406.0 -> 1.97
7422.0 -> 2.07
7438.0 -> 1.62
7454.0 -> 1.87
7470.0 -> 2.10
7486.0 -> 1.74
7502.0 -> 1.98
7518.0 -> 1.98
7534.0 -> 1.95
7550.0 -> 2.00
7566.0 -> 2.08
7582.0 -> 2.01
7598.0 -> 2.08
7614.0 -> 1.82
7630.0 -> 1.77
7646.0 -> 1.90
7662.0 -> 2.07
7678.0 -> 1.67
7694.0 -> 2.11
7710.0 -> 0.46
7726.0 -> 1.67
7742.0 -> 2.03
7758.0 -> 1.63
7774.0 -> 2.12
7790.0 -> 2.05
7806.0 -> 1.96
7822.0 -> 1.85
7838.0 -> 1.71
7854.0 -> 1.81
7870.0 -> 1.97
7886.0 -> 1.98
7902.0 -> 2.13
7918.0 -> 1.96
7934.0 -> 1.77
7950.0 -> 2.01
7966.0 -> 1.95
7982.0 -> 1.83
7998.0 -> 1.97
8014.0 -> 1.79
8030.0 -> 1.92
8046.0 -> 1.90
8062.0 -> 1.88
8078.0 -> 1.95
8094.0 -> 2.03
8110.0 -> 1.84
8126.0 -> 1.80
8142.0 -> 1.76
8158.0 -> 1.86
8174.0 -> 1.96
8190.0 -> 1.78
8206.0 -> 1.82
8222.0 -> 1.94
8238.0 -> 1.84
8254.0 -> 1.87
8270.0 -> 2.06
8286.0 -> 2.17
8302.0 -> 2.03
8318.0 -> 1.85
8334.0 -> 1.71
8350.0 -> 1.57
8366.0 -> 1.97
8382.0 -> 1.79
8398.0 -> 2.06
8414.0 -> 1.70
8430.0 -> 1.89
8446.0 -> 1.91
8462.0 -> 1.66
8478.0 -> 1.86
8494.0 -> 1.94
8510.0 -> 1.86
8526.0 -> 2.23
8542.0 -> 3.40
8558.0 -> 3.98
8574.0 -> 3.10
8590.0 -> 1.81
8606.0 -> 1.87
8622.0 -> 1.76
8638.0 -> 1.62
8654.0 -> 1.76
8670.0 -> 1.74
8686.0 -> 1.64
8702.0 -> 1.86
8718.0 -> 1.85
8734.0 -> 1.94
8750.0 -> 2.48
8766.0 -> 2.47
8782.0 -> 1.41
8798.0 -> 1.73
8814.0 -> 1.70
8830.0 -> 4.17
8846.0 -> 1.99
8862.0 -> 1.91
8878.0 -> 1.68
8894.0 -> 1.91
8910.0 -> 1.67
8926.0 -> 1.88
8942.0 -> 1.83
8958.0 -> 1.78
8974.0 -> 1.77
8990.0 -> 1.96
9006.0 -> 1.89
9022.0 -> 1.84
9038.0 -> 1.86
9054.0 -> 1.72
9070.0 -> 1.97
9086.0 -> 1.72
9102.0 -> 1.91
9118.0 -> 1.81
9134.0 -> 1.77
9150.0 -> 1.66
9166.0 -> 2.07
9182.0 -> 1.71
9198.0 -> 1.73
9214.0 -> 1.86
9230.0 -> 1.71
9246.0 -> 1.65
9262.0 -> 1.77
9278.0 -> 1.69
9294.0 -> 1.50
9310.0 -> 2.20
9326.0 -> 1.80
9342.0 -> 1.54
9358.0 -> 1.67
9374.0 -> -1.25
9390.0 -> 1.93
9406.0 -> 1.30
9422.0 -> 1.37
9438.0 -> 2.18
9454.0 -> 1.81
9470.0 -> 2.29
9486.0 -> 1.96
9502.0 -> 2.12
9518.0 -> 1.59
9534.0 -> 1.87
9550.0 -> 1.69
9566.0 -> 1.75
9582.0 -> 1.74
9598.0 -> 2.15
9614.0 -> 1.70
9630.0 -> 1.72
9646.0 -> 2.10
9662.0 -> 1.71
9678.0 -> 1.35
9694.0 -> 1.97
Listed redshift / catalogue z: 0.303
